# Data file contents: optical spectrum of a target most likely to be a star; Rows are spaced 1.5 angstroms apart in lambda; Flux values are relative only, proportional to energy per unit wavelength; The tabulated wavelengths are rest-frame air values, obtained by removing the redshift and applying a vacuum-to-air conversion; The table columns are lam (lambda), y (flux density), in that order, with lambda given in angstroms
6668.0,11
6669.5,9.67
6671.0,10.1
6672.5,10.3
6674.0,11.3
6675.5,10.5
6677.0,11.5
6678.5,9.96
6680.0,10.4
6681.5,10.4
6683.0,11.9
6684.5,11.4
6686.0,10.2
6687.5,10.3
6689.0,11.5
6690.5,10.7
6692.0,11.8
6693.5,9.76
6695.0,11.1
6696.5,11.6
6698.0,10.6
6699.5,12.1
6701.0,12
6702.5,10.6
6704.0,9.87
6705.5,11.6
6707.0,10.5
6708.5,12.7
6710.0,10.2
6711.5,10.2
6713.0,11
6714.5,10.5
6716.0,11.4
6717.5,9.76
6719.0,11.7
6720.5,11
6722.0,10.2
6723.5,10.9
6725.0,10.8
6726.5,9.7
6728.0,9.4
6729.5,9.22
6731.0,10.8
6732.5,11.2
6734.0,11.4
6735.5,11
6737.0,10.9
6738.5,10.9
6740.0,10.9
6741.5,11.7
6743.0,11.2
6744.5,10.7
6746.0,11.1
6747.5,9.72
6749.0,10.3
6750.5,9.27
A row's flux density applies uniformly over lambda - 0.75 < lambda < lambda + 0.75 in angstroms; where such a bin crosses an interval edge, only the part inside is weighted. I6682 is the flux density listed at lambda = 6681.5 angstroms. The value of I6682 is 10.4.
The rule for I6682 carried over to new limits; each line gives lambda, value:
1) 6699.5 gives 12.1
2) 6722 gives 10.2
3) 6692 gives 11.8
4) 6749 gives 10.3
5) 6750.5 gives 9.27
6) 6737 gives 10.9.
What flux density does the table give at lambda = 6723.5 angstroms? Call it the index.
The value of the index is 10.9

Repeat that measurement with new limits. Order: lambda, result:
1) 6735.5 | 11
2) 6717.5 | 9.76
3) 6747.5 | 9.72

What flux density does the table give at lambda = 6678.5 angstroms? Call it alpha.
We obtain 9.96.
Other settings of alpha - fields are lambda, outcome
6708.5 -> 12.7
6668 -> 11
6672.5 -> 10.3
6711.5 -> 10.2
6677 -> 11.5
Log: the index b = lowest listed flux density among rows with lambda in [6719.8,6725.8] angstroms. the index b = 10.2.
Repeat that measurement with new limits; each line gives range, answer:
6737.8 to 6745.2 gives 10.7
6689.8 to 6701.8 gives 9.76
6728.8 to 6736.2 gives 9.22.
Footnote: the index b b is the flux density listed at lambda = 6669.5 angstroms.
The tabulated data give 9.67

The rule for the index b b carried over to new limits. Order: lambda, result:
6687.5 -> 10.3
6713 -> 11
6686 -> 10.2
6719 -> 11.7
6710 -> 10.2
